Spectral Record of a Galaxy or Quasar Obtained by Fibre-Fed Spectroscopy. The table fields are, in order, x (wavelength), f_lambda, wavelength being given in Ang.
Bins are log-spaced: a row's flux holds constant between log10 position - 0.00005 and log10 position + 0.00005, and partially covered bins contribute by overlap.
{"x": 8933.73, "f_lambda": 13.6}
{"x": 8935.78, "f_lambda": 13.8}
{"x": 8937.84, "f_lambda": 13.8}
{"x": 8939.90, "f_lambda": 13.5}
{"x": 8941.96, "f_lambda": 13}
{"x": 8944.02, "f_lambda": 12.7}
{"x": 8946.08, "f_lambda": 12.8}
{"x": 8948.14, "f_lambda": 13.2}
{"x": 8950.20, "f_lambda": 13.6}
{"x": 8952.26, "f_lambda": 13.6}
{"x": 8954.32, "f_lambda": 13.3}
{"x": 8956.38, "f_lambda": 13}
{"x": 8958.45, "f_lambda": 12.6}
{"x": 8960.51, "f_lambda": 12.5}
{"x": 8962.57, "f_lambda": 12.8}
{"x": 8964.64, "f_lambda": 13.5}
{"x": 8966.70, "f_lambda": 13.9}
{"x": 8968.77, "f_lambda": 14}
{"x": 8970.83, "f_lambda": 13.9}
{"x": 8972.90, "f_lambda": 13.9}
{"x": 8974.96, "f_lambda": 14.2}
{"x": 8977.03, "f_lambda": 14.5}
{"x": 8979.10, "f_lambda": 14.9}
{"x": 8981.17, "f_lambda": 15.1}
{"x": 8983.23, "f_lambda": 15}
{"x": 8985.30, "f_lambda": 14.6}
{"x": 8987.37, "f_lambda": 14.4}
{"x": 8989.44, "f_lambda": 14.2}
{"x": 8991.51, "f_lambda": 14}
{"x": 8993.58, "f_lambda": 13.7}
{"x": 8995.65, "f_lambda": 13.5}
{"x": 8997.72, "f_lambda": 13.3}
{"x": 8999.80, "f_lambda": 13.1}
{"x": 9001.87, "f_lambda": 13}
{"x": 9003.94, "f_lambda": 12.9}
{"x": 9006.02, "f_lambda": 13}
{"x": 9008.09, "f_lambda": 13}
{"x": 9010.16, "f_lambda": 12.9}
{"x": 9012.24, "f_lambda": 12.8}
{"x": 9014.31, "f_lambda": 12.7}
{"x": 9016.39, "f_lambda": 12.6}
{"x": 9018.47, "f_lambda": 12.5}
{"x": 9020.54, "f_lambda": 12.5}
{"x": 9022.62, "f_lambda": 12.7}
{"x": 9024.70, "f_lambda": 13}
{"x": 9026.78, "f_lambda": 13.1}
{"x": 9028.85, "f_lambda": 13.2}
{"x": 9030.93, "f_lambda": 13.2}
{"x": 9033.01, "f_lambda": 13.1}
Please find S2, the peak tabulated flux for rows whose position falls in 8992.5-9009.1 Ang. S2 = 13.7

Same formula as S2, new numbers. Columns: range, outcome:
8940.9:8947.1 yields 13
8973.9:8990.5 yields 15.1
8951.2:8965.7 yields 13.6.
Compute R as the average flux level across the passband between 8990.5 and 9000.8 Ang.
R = 13.5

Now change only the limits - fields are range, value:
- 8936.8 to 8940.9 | 13.6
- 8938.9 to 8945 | 13.1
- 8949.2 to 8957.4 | 13.4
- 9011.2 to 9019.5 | 12.6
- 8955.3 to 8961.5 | 12.7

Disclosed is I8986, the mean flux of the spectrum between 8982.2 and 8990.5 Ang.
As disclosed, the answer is 14.6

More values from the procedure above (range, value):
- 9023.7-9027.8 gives 13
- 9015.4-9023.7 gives 12.6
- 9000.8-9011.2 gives 13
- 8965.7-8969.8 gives 13.9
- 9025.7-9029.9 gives 13.2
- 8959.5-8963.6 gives 12.7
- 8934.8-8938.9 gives 13.8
